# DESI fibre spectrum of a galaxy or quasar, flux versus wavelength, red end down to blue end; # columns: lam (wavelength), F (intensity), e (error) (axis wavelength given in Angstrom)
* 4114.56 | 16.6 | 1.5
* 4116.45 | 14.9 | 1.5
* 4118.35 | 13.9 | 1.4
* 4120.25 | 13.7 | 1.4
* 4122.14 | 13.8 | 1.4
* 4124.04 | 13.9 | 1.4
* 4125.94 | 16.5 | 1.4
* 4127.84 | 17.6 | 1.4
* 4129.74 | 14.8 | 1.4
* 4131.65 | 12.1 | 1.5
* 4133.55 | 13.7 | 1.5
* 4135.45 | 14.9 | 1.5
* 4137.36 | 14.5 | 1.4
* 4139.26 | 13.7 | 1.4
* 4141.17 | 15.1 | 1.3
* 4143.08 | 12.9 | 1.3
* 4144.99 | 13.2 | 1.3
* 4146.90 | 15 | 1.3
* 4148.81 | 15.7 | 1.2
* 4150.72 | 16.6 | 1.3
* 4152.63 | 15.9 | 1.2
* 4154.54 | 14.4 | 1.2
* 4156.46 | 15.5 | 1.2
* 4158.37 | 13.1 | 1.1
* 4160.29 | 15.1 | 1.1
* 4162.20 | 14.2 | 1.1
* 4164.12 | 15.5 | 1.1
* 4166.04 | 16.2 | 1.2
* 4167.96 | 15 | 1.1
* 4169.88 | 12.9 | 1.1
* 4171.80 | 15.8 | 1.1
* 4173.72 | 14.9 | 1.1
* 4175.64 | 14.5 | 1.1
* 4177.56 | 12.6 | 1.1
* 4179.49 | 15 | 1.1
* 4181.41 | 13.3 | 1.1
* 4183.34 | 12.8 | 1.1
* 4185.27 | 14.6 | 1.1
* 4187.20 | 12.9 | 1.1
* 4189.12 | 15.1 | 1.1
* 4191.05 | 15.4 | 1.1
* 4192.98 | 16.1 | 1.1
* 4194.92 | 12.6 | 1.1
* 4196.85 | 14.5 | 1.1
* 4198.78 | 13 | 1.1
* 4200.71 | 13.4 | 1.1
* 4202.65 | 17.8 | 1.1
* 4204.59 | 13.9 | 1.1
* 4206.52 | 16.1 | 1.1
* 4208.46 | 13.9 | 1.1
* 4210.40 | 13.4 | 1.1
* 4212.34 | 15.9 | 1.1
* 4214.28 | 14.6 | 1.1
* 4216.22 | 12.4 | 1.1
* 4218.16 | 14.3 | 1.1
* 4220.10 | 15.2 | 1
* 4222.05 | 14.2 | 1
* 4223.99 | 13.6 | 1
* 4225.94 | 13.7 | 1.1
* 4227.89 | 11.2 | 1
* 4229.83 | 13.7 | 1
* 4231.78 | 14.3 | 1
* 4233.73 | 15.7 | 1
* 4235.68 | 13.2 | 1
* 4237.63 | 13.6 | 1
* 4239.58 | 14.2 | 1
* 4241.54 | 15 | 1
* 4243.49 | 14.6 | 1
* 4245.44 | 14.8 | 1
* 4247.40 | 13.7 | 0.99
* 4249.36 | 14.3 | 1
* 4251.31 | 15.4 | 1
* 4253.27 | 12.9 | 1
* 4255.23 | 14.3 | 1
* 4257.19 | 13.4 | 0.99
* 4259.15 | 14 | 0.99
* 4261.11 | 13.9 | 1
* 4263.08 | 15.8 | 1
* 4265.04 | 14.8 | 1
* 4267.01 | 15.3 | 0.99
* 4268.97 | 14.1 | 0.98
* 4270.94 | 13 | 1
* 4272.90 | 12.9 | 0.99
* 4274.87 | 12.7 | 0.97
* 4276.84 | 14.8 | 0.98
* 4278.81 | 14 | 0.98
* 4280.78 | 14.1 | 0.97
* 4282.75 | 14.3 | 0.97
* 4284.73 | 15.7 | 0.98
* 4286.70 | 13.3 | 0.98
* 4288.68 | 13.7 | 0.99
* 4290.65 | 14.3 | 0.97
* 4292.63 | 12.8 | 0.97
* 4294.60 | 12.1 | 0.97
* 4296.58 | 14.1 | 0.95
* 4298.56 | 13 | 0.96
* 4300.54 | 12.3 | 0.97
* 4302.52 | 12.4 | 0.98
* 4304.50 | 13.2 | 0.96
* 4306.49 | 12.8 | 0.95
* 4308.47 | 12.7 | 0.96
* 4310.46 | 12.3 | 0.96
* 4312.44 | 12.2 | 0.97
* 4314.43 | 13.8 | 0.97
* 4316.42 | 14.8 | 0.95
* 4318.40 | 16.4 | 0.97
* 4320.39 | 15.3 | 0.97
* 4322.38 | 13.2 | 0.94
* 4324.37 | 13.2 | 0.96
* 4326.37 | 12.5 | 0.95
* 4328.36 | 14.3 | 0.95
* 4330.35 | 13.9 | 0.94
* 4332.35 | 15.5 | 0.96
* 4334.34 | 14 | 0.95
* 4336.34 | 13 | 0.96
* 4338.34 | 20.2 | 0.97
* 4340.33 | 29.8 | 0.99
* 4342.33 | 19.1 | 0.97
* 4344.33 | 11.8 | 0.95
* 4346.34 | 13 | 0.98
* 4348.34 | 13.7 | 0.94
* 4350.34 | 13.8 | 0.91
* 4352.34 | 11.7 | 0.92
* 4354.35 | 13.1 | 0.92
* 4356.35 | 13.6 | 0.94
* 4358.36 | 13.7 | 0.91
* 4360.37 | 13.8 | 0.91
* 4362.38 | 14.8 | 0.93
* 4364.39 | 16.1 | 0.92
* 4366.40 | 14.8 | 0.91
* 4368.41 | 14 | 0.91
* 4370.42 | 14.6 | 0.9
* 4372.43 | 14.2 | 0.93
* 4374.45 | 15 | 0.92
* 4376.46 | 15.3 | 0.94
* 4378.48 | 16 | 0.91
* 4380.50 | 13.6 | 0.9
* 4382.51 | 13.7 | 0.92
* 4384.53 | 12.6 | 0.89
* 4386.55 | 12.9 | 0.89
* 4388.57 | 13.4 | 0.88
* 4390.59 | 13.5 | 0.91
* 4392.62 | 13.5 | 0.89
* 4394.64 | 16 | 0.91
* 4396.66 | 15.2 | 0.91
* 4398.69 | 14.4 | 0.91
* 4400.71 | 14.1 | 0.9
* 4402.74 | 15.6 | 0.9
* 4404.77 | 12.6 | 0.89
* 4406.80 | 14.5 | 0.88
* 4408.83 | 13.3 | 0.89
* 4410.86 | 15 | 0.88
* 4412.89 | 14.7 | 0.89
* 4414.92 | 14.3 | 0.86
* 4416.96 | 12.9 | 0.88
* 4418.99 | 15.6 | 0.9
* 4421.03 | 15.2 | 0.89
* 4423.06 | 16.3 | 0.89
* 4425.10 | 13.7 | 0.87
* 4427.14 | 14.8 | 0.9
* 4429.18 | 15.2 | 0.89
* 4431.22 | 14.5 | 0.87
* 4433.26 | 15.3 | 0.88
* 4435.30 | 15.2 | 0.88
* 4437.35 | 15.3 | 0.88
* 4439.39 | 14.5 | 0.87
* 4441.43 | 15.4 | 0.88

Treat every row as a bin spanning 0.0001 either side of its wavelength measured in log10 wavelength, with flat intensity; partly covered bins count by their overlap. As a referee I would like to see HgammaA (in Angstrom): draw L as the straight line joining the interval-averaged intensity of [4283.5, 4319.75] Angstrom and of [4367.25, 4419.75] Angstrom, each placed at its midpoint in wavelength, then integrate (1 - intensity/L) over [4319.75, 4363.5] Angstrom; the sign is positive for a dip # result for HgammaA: -3.4 Angstrom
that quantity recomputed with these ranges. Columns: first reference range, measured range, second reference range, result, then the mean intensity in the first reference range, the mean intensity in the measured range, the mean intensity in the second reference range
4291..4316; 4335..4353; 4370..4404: -3.59 Angstrom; 12.9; 16.3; 14.3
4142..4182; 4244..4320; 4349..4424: 3.27 Angstrom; 14.6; 13.8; 14.3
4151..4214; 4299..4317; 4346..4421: 1.76 Angstrom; 14.6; 12.9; 14.1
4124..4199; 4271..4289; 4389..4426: 0.74 Angstrom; 14.5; 13.9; 14.5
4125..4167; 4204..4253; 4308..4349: 2.42 Angstrom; 14.8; 14.2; 15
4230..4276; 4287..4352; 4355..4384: 0.10 Angstrom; 14.2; 14.3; 14.5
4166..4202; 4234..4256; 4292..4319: -0.86 Angstrom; 14.2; 14.2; 13.2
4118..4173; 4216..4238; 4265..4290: 0.72 Angstrom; 14.7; 13.8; 14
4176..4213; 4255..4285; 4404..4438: 0.55 Angstrom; 14.3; 14.2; 14.6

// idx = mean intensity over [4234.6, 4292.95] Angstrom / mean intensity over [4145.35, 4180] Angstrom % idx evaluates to 1.0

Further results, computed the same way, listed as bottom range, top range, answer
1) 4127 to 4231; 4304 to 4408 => 1.00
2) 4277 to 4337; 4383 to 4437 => 1.05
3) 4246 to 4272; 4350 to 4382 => 1.00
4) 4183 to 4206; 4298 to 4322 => 0.93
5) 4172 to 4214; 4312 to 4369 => 1.03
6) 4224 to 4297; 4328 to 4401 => 1.06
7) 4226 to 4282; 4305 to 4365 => 1.04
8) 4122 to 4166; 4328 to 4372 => 1.03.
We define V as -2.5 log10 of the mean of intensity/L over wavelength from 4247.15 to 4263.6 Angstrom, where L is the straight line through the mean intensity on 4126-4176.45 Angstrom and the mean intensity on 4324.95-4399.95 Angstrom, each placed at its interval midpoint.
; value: 0.042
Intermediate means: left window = 14.8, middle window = 14.2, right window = 14.7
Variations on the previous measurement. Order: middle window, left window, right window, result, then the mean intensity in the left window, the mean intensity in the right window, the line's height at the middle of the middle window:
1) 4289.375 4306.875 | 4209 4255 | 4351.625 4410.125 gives 0.09 mag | 14.1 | 14.1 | 14.1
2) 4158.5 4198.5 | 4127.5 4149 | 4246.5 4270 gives -0.01 mag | 14.3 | 14.3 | 14.3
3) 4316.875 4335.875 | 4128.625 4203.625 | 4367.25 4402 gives 0.01 mag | 14.5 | 14.3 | 14.3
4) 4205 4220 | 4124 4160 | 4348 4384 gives 0.01 mag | 14.7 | 14.2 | 14.5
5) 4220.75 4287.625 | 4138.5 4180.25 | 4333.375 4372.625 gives 0.06 mag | 14.7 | 15.2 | 14.9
